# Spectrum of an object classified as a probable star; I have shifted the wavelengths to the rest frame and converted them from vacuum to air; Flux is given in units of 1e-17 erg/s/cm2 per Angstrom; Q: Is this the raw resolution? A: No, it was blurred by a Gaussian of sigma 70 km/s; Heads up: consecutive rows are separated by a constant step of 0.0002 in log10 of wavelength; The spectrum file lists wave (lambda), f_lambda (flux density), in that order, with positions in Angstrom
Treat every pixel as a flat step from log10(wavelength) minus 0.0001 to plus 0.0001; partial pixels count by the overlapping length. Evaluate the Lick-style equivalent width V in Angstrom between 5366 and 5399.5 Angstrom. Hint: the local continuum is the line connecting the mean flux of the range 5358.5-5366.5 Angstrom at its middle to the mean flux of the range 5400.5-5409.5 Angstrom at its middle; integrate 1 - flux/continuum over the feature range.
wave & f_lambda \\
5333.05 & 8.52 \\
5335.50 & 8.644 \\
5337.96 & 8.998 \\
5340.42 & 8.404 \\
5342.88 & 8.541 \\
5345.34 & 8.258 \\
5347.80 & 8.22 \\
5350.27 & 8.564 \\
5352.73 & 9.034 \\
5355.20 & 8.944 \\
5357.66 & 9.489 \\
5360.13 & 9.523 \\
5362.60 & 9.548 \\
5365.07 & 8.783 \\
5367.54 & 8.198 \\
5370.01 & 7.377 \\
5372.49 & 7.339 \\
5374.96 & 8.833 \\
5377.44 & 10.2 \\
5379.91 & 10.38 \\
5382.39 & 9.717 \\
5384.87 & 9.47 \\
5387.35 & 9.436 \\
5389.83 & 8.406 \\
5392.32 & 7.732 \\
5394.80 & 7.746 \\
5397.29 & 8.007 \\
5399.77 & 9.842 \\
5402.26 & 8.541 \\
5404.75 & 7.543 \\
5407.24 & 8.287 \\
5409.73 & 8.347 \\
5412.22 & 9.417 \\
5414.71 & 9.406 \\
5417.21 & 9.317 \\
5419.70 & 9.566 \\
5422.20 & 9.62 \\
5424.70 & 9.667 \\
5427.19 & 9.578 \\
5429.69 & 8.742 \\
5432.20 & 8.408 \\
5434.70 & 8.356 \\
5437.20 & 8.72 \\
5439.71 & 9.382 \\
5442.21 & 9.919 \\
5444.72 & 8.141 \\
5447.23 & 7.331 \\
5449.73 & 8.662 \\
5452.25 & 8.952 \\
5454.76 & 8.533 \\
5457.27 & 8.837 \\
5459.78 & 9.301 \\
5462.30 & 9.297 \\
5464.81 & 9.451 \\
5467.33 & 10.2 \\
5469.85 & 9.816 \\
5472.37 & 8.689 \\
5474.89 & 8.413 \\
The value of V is 0.22 Angstrom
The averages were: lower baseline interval 9.27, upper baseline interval 8.24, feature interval 8.72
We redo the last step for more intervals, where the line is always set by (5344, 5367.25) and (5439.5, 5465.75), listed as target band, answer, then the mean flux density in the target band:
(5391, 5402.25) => 0.67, 8.35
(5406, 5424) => -0.56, 9.15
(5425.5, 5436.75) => 0.09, 8.81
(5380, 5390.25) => -0.65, 9.45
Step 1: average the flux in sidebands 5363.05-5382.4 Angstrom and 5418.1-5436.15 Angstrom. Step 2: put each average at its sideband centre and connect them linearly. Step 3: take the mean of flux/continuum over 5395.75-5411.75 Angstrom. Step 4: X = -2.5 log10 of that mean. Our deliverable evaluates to 0.07 mag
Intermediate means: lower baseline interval 8.83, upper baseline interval 9.13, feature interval 8.46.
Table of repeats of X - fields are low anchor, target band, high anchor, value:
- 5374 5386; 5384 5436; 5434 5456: 0.05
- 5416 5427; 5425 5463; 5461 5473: 0.08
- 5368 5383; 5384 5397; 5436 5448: 0.05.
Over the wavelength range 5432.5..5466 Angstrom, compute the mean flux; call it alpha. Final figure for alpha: 8.83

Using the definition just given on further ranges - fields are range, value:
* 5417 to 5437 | 9.13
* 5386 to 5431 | 8.85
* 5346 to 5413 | 8.77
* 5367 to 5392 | 8.91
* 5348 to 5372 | 8.75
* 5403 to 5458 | 8.85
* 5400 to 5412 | 8.42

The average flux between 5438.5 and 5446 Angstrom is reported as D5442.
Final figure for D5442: 9.14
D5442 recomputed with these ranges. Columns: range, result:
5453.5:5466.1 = 9.09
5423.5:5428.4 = 9.64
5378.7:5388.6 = 9.75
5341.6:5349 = 8.34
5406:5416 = 8.87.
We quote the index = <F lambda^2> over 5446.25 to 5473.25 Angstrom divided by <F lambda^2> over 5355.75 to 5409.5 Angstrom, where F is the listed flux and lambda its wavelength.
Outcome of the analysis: 1.06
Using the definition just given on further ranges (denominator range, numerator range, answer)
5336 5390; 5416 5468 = 1.04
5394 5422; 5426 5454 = 1.01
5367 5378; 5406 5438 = 1.11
